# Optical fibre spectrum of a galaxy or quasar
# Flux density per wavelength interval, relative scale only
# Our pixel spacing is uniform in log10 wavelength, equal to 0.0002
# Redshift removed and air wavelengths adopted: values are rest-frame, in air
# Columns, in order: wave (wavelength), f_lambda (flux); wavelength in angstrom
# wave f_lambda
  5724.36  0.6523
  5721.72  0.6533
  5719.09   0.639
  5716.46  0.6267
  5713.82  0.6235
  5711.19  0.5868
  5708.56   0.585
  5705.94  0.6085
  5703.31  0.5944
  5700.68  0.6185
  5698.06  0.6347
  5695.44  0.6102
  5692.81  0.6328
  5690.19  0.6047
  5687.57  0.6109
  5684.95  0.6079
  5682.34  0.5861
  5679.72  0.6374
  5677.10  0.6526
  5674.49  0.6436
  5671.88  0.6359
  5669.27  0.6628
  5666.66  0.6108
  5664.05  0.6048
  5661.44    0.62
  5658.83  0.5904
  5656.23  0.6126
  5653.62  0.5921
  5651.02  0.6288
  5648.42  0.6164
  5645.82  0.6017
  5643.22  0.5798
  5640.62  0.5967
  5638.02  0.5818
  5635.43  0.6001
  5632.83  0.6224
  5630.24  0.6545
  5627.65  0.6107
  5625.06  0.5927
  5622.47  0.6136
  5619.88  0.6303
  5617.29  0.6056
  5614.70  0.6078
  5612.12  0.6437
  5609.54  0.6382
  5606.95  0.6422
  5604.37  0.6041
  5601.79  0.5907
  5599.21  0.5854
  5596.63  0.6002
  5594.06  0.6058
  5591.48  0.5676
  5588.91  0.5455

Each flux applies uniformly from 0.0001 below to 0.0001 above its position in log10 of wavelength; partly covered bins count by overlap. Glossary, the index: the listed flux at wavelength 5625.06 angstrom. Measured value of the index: 0.5927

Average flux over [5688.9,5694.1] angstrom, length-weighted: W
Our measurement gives 0.619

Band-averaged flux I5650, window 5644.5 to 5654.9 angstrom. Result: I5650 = 0.61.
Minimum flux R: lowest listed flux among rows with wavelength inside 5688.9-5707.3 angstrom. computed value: 0.5944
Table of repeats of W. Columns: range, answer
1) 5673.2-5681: 0.644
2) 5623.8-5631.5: 0.62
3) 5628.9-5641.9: 0.611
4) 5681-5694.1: 0.609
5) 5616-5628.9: 0.61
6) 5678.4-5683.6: 0.611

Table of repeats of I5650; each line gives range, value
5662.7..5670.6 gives 0.626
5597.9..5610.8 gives 0.612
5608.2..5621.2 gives 0.625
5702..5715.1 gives 0.6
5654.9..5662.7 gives 0.607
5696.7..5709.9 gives 0.609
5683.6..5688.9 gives 0.61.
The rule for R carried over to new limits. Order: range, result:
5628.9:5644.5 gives 0.5798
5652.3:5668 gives 0.5904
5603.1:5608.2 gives 0.6041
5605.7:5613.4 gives 0.6382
